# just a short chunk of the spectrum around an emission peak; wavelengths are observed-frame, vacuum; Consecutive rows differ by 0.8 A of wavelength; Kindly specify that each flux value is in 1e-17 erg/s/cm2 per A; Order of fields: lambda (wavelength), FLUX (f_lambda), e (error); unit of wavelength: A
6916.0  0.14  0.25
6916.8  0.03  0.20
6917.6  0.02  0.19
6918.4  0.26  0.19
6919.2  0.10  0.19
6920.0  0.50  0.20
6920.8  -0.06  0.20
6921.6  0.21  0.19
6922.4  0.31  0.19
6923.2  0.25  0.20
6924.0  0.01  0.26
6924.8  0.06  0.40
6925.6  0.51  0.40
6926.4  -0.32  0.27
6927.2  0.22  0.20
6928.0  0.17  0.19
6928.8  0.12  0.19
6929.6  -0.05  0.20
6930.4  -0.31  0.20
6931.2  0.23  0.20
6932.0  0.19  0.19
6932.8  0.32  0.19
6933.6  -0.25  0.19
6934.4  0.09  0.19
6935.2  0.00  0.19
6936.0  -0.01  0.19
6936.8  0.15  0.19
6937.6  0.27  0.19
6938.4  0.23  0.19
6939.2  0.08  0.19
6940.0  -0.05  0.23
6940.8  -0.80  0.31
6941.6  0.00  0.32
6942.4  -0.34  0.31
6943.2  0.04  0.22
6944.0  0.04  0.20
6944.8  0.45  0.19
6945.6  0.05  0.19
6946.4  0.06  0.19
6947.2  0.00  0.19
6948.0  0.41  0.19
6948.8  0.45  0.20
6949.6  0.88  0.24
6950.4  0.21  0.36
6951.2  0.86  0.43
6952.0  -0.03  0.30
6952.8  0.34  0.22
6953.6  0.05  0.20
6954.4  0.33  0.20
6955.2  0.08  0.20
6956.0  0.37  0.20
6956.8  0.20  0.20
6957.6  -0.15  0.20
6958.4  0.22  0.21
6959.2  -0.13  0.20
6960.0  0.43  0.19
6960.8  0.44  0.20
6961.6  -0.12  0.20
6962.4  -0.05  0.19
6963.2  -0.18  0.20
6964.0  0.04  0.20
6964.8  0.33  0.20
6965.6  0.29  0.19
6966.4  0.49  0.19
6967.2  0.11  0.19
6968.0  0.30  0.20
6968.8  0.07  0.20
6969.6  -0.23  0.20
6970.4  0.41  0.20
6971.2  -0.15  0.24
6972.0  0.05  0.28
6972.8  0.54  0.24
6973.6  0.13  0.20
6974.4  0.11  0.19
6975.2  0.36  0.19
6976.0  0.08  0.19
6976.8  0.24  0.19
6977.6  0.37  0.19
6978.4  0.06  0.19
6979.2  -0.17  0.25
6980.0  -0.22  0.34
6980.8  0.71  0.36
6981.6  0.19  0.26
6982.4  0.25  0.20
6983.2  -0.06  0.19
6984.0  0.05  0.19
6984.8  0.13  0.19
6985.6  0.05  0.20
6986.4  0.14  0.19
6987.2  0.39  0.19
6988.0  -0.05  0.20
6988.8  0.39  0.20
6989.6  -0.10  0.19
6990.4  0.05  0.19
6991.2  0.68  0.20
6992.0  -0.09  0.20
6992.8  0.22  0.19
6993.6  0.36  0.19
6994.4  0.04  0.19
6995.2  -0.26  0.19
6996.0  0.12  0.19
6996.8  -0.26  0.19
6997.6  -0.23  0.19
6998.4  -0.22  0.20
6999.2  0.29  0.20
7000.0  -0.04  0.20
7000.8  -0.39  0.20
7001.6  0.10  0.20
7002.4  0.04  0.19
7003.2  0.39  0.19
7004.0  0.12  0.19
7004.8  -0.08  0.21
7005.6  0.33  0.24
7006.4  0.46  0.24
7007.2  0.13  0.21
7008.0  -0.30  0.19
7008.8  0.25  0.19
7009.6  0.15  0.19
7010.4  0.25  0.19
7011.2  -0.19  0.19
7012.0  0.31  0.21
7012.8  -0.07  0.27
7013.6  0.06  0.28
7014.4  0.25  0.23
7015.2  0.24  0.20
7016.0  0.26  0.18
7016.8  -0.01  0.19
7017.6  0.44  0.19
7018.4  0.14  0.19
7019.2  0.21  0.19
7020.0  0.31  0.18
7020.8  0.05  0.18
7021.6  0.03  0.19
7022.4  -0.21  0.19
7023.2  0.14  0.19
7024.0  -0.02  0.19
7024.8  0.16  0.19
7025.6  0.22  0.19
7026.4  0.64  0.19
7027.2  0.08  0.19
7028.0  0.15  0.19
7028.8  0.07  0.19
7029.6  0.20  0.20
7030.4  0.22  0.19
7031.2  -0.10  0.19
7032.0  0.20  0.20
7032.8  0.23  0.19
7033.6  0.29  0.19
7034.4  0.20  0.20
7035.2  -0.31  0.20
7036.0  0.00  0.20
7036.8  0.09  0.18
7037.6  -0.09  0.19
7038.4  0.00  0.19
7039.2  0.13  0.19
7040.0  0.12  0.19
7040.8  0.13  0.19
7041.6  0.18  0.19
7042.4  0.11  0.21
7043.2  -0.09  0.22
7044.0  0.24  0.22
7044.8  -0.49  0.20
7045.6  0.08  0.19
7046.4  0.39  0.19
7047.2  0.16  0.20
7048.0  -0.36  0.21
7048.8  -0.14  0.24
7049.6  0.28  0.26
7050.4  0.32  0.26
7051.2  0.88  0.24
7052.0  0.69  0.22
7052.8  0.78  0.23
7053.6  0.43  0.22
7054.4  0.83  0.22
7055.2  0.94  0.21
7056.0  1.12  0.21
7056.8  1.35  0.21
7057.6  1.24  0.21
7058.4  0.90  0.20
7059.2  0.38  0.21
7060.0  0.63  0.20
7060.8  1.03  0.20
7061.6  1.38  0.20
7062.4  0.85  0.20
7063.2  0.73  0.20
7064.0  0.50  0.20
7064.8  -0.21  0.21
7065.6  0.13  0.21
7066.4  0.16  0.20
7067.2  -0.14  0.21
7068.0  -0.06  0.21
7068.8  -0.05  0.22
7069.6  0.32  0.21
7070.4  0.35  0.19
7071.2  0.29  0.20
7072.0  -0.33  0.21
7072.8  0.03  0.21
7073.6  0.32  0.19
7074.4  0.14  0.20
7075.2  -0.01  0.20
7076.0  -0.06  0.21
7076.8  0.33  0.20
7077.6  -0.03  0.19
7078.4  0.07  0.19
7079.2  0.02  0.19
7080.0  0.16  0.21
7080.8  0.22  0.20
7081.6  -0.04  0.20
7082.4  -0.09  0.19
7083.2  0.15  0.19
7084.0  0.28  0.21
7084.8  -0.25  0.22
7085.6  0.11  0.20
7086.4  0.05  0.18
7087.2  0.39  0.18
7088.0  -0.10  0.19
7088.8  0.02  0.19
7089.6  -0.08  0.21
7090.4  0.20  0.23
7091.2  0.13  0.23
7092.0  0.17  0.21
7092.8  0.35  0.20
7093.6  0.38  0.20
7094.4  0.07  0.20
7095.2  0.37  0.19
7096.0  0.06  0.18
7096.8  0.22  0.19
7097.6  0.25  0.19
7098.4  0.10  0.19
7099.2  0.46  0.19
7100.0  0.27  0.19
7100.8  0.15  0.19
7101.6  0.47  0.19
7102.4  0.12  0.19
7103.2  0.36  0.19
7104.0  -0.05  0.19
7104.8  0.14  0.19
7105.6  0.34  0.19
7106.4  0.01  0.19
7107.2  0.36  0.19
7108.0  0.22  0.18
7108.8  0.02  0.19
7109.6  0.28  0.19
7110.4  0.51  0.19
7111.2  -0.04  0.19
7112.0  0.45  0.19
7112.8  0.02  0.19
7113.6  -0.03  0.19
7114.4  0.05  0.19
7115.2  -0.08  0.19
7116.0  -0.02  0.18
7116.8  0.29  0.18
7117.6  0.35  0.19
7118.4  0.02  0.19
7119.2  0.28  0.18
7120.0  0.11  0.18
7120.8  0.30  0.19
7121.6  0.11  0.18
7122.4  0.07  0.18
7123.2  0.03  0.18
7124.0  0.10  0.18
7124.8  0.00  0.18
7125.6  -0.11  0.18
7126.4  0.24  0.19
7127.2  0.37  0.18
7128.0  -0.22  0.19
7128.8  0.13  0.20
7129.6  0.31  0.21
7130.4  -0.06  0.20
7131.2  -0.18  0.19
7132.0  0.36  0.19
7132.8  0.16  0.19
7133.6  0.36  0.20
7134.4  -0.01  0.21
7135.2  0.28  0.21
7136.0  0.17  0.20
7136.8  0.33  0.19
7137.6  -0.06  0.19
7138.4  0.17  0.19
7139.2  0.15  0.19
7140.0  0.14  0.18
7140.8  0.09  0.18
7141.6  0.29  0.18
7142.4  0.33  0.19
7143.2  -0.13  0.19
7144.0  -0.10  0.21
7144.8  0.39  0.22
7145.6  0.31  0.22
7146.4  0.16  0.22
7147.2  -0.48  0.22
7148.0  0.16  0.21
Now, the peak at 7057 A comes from [O II]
